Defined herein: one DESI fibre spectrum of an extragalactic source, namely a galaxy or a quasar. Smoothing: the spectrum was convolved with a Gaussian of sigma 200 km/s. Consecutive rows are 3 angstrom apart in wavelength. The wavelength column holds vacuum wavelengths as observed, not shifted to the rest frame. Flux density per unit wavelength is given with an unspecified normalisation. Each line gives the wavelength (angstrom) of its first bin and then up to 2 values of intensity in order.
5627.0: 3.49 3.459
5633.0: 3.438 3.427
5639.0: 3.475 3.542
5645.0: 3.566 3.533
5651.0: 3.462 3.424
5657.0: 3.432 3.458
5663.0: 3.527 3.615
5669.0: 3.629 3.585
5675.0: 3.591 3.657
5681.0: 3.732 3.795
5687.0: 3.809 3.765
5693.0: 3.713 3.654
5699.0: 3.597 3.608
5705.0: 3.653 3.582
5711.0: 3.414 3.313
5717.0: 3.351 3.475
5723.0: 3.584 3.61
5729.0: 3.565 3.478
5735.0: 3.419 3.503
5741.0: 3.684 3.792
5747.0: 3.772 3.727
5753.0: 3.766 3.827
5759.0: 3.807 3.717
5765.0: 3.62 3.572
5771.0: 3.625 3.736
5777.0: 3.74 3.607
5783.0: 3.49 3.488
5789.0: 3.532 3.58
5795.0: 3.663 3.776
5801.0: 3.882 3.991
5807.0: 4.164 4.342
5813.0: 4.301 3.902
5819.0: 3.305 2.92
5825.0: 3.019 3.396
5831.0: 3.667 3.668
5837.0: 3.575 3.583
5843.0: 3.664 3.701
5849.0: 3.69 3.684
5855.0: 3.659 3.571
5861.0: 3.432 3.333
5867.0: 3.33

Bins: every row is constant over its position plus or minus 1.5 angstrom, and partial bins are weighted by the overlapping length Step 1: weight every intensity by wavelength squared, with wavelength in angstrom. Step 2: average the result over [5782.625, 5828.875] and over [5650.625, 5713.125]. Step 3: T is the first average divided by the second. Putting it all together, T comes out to 1.1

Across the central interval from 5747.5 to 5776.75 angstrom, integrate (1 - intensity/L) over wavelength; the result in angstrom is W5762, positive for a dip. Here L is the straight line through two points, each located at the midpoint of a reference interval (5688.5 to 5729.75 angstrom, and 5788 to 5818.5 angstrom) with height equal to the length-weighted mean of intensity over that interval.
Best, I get 0.3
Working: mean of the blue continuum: 3.56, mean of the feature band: 3.71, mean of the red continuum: 3.9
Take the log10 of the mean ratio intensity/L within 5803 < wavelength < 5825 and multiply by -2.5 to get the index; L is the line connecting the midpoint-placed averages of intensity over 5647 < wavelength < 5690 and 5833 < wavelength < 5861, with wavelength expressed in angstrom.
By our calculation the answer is -0.05 mag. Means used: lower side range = 3.6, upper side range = 3.63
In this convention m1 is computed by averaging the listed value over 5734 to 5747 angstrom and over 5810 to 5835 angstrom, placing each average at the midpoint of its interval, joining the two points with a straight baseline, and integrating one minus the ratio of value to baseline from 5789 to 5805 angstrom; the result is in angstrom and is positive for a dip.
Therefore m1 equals -0.72 angstrom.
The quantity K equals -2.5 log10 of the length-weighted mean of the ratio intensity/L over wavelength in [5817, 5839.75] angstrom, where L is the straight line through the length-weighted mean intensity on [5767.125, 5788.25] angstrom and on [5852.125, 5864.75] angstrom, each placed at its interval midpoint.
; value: 0.05 mag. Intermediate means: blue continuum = 3.61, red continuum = 3.53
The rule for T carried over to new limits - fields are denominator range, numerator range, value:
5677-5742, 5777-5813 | 1.09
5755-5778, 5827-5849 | 1.00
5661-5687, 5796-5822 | 1.12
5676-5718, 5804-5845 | 1.06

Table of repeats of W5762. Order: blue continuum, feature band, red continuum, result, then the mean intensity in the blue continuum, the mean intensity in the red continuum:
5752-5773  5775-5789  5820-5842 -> 0.15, 3.7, 3.41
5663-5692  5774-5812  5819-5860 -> -2.31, 3.68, 3.51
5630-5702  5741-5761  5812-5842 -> -1.25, 3.58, 3.52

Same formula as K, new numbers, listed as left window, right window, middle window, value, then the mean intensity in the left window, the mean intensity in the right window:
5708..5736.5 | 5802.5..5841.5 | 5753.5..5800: -0.021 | 3.47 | 3.68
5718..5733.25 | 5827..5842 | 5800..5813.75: -0.159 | 3.54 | 3.59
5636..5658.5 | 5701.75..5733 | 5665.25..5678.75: -0.036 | 3.49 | 3.51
